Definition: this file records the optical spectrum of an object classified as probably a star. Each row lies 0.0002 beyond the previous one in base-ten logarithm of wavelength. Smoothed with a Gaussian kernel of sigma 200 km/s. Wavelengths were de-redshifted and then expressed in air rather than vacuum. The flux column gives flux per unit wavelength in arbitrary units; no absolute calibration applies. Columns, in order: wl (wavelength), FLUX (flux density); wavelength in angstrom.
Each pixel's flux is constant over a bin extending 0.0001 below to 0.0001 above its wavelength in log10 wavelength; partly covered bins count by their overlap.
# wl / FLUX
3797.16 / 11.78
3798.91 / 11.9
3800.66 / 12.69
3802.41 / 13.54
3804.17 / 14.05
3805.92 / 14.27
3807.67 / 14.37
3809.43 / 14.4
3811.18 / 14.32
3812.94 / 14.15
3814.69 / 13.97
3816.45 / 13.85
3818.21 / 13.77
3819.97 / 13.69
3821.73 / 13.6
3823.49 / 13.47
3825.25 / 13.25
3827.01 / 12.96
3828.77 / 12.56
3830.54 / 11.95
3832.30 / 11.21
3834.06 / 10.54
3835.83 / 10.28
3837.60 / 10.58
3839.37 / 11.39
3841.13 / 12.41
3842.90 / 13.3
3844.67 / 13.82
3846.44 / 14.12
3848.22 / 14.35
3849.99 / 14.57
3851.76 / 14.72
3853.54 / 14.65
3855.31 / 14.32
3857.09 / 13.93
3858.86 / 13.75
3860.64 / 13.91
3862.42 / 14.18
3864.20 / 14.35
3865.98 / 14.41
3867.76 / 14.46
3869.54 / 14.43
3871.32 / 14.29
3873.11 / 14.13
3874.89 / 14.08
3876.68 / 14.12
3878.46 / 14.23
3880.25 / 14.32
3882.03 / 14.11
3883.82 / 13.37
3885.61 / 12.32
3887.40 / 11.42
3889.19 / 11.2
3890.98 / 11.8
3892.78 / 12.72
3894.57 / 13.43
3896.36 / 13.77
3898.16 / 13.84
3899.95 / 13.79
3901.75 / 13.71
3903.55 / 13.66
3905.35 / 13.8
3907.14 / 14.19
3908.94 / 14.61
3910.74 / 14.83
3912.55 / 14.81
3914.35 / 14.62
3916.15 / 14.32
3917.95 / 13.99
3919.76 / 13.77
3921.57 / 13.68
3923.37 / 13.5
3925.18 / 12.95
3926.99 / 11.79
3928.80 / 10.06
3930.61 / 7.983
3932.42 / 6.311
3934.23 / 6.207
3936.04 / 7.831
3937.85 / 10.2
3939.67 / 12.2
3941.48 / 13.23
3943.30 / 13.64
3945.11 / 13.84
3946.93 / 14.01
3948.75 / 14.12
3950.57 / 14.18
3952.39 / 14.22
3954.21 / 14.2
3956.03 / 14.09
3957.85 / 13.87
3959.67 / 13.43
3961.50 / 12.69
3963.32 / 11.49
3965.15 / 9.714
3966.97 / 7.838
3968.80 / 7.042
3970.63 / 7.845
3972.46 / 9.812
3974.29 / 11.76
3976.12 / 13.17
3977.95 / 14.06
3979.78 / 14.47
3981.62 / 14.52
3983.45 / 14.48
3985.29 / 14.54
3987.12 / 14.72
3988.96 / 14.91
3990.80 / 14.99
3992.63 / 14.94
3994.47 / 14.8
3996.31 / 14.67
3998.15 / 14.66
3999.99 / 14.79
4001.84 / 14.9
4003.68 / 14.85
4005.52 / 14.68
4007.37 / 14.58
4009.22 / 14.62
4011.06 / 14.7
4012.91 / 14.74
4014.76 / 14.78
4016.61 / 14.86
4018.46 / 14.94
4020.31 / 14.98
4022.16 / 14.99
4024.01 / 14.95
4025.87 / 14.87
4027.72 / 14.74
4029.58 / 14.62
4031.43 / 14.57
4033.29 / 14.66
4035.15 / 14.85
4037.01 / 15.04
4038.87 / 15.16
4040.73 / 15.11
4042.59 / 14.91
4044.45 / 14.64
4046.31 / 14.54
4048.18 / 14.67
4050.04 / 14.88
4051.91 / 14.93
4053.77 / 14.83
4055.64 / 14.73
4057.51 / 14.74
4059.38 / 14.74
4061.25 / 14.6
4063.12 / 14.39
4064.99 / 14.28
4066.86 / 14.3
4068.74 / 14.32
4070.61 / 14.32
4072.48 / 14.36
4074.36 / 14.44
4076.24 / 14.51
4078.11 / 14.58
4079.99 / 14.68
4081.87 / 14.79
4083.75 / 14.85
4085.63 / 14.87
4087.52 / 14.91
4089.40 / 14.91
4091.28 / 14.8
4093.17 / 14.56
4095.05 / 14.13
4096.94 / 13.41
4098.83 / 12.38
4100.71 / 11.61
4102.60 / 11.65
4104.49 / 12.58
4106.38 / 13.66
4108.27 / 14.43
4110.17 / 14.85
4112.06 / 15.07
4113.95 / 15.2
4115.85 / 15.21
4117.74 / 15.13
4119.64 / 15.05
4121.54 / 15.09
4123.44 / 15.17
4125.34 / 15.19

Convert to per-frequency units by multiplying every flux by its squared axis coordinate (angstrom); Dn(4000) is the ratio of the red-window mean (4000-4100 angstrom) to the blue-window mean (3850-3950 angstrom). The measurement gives 1.20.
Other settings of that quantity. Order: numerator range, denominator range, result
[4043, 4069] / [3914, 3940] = 1.39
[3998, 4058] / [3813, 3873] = 1.21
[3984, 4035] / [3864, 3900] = 1.17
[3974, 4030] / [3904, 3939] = 1.26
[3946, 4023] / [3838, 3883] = 1.04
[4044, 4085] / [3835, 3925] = 1.17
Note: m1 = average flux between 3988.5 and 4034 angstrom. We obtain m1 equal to 14.8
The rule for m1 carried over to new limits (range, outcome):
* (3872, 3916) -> 13.6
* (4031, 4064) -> 14.8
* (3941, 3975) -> 12.1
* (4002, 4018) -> 14.7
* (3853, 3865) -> 14.1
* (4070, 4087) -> 14.6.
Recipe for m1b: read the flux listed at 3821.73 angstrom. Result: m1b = 13.6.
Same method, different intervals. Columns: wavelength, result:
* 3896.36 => 13.77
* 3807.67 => 14.37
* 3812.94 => 14.15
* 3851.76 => 14.72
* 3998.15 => 14.66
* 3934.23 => 6.207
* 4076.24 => 14.51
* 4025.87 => 14.87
